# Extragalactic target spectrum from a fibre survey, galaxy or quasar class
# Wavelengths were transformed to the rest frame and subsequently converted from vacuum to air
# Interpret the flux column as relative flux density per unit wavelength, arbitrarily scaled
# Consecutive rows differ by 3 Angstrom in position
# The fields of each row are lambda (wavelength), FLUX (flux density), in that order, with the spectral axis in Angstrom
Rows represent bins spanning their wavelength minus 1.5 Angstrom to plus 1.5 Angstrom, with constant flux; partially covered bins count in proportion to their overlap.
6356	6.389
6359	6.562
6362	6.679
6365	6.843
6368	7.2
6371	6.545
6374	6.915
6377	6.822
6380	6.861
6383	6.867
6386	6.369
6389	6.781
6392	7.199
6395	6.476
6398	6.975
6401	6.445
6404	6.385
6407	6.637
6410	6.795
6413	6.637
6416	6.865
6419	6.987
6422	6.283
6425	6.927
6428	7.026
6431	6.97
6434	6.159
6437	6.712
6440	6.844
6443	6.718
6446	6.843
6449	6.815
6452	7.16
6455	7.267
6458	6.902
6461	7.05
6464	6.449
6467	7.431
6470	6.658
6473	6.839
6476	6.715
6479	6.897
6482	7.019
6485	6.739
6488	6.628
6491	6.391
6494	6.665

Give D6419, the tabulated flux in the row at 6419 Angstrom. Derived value 6.987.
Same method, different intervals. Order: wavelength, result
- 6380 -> 6.861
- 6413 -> 6.637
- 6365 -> 6.843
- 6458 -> 6.902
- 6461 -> 7.05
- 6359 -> 6.562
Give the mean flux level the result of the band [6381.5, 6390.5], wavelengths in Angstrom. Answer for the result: 6.67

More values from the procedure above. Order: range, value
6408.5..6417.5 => 6.77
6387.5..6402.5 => 6.78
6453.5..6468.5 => 7.02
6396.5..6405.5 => 6.6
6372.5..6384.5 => 6.87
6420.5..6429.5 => 6.75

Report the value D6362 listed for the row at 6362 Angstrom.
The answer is 6.679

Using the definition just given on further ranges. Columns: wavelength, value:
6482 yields 7.019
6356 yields 6.389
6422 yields 6.283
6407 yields 6.637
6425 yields 6.927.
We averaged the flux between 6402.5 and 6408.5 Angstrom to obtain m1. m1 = 6.51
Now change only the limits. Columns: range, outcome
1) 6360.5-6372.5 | 6.82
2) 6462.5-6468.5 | 6.94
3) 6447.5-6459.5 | 7.04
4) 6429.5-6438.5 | 6.61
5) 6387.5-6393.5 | 6.99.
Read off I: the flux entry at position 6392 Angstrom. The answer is 7.199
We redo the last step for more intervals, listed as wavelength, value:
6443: 6.718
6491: 6.391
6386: 6.369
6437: 6.712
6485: 6.739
